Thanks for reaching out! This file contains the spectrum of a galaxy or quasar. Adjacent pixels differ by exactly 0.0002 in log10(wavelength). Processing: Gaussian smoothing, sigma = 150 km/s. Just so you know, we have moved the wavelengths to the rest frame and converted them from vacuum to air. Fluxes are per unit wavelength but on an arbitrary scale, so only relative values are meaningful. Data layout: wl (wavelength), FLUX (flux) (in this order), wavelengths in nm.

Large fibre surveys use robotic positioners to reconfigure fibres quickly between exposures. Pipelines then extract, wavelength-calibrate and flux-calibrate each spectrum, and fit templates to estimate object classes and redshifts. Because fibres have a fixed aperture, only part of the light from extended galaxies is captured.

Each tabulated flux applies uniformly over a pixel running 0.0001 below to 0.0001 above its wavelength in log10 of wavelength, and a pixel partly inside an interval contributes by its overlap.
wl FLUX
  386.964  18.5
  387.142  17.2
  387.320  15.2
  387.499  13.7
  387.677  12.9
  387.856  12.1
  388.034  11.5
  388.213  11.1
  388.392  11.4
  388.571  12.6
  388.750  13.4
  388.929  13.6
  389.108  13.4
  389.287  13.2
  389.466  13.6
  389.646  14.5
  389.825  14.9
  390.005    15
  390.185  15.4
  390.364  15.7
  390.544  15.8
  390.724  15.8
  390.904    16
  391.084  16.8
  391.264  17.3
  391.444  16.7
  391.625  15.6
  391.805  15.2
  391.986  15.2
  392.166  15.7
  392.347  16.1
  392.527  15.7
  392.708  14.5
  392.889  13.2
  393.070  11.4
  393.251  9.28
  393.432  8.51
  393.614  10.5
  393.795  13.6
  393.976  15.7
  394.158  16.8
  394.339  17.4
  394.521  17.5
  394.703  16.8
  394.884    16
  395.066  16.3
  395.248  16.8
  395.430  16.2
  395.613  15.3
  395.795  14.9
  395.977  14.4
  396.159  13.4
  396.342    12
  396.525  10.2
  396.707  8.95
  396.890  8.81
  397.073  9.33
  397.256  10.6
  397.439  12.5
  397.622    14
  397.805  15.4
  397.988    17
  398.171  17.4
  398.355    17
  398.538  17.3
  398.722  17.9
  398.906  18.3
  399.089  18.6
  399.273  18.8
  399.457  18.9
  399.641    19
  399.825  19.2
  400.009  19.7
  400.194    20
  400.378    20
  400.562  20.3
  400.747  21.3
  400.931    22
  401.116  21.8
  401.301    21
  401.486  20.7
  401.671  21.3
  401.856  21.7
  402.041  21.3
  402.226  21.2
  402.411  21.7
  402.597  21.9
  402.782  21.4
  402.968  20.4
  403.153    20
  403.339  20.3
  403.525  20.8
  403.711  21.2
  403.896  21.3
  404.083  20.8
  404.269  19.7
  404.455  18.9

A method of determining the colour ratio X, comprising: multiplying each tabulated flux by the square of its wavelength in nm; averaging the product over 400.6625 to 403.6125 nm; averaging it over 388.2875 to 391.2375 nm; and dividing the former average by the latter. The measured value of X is 1.55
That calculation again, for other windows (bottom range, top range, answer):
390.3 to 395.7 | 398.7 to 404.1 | 1.41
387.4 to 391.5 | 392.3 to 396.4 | 1.04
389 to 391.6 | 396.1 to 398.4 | 0.86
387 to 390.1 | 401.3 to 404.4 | 1.66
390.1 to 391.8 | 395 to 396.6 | 0.92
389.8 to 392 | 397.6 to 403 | 1.30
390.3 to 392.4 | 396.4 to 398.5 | 0.84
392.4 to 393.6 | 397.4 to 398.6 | 1.35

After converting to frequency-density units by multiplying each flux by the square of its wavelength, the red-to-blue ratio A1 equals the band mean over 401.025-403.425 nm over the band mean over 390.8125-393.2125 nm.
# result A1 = 1.46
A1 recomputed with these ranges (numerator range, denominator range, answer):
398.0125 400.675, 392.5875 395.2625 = 1.35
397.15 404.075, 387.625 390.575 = 1.52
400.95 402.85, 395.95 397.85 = 1.89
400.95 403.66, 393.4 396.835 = 1.53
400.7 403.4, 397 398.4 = 1.53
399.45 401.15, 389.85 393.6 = 1.44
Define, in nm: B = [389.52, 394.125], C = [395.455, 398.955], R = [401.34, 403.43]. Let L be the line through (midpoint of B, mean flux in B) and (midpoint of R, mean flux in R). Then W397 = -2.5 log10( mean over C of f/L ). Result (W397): 0.28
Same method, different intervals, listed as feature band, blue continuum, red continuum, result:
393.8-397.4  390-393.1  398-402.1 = 0.23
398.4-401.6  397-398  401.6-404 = -0.17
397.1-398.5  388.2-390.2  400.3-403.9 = 0.26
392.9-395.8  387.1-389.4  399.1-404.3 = 0.14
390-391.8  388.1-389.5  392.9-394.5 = -0.24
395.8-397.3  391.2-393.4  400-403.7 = 0.47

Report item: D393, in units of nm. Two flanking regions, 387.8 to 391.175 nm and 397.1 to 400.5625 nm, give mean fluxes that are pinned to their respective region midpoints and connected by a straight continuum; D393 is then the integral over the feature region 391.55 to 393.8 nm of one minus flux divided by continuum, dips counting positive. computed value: 0.25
